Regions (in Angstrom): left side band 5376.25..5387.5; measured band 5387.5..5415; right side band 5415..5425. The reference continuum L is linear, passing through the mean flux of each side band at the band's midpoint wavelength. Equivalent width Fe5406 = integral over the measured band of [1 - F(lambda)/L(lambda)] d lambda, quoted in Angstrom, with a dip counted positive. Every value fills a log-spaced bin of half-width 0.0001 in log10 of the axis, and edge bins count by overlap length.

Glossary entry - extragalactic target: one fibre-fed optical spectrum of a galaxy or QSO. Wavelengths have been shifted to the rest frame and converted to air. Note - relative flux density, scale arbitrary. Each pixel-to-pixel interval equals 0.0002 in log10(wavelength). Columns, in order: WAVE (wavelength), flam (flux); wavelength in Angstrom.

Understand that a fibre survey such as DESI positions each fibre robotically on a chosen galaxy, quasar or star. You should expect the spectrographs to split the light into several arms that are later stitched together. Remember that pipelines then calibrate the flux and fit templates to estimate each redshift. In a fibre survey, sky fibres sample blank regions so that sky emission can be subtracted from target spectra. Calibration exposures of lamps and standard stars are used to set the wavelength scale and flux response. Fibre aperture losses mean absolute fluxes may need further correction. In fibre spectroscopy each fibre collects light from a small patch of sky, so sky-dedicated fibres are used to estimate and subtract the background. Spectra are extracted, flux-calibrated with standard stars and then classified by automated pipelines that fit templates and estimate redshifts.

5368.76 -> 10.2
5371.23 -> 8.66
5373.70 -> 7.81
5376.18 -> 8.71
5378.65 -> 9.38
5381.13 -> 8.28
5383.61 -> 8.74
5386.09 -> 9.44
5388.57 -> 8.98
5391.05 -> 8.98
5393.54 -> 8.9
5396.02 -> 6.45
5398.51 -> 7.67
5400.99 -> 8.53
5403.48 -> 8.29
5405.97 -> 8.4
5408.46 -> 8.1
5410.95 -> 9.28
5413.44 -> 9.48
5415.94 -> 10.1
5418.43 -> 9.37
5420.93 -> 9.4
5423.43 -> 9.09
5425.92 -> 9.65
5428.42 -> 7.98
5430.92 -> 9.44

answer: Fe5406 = 2.2 Angstrom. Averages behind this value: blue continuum 8.94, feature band 8.47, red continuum 9.48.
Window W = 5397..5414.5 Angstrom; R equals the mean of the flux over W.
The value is 8.5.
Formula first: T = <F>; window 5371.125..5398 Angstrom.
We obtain 8.55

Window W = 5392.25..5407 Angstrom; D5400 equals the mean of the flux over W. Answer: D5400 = 8.04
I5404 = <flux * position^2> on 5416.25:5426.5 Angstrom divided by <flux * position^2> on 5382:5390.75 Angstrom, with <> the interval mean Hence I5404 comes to 1.06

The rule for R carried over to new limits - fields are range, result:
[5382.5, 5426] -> 8.8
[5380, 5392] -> 8.89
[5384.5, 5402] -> 8.43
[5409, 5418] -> 9.48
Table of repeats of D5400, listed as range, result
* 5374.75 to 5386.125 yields 8.83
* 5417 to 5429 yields 9.18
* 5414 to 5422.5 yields 9.58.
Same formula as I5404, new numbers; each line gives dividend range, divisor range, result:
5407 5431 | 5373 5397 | 1.08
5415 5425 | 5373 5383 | 1.12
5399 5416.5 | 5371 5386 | 1.03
